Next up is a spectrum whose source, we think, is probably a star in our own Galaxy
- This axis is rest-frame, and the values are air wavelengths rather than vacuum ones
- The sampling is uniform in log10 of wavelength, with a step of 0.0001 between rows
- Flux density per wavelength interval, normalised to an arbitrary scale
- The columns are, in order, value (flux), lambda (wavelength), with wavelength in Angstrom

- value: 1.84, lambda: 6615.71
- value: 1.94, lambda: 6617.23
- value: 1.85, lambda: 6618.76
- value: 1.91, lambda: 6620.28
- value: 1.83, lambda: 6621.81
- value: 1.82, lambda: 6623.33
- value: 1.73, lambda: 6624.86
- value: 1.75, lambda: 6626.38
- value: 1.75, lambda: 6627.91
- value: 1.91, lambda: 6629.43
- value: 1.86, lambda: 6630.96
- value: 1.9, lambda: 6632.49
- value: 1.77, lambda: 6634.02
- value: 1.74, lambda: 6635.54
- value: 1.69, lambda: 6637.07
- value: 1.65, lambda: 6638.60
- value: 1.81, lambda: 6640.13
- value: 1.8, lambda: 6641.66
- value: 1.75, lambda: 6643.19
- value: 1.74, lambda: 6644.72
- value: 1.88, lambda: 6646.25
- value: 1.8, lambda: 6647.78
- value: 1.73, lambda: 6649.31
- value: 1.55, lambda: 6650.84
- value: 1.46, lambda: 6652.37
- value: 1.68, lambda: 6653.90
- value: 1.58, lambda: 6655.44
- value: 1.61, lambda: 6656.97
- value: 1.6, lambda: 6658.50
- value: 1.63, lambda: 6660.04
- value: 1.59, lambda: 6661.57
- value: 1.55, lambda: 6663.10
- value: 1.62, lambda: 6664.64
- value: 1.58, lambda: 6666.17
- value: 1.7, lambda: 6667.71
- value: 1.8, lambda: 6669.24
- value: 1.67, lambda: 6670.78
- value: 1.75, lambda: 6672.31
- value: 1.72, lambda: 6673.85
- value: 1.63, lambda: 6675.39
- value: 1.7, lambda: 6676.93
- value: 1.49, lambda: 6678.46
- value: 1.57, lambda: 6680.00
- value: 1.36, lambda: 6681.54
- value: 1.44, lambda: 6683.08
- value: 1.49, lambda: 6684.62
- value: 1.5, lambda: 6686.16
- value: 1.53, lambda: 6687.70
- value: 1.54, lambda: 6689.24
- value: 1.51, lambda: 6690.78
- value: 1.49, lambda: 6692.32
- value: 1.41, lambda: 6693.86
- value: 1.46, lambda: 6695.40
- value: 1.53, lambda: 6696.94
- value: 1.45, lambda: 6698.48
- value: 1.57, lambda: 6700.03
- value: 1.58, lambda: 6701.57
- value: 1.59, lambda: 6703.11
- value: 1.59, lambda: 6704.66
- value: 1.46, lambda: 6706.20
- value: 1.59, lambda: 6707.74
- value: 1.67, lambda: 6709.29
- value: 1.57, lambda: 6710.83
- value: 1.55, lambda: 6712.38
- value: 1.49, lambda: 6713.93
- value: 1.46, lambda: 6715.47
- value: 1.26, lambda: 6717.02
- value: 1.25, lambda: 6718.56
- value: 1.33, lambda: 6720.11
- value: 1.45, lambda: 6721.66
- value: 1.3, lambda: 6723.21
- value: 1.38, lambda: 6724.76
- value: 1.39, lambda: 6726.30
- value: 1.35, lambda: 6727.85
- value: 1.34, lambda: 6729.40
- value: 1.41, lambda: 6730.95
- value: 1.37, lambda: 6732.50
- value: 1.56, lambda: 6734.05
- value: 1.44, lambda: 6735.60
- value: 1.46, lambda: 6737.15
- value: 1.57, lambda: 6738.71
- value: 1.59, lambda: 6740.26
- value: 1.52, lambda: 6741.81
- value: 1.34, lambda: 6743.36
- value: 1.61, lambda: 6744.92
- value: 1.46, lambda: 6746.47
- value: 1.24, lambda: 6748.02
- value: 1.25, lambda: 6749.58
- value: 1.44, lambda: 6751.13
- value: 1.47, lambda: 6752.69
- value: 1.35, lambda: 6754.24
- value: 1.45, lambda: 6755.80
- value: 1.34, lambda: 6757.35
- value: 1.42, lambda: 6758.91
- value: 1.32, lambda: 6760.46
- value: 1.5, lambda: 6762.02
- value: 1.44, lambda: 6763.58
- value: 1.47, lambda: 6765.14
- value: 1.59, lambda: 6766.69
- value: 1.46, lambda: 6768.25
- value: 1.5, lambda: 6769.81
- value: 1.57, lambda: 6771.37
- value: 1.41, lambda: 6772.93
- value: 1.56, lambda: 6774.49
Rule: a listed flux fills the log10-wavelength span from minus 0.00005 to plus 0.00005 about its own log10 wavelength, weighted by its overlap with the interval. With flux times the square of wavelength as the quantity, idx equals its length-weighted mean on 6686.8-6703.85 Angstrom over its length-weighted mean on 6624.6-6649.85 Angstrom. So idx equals 0.87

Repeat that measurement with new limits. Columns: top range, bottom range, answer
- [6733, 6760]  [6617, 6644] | 0.83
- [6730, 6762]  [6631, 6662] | 0.87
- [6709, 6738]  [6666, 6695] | 0.91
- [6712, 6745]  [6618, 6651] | 0.82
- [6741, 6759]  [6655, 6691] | 0.91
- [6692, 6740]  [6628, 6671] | 0.88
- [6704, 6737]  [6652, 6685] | 0.91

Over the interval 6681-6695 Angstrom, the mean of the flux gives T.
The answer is 1.48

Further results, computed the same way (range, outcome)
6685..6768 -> 1.46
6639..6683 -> 1.65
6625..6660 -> 1.73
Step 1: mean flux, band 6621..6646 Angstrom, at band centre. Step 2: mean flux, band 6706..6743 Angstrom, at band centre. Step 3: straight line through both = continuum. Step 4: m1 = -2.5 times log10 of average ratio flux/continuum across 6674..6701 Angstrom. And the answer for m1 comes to 0.048 mag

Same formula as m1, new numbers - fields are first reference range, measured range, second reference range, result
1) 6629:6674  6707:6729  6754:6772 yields 0.09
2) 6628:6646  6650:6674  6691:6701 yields 0.02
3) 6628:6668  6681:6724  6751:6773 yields 0.07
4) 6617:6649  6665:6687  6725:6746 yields 0.04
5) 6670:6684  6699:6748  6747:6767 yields 0.01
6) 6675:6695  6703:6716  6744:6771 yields -0.05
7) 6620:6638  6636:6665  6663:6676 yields 0.04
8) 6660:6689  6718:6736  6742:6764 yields 0.07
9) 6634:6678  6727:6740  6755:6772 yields 0.06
